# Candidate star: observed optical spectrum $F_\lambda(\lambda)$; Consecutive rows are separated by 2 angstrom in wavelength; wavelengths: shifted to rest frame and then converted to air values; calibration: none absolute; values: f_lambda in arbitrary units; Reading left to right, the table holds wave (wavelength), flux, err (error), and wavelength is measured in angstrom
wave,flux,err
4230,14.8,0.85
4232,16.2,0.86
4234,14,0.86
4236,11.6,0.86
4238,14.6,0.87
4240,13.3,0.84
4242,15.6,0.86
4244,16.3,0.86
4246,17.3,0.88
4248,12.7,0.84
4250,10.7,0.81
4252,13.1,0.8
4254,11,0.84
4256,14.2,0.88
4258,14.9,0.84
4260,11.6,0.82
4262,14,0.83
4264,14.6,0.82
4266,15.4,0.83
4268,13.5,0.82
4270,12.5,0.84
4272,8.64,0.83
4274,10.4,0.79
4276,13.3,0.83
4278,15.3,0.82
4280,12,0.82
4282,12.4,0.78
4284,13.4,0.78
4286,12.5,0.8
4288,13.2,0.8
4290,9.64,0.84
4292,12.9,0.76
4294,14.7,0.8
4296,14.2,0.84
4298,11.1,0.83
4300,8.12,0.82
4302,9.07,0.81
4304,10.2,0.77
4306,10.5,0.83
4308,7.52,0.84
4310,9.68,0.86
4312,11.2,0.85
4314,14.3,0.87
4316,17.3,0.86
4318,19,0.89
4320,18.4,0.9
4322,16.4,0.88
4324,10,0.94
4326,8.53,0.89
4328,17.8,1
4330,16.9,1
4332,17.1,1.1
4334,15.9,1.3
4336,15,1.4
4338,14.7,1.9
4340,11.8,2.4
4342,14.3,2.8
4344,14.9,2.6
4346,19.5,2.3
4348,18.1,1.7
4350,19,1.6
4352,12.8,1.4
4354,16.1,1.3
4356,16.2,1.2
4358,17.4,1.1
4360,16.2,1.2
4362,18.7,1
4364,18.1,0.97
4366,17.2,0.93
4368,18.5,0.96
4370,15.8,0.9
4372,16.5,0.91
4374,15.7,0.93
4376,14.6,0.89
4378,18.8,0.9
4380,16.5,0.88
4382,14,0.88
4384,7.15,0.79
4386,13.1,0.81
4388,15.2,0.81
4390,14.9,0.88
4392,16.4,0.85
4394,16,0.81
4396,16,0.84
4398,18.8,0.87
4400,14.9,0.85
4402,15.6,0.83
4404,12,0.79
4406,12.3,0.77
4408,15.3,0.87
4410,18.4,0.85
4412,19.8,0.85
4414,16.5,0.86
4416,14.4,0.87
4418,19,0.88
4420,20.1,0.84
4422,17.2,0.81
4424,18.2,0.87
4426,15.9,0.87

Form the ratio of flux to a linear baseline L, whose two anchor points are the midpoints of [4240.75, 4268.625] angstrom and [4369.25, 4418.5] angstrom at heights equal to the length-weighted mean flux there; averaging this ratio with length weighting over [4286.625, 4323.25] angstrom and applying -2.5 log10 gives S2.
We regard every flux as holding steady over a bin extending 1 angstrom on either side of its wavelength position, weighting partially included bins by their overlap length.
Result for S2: 0.151 mag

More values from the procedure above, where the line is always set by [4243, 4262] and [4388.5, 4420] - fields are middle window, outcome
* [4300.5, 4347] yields 0.07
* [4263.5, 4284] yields 0.09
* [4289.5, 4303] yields 0.24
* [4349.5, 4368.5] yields -0.10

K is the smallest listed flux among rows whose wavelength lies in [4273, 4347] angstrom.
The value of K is 7.52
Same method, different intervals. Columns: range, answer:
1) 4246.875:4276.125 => 8.64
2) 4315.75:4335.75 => 8.53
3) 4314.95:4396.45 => 7.15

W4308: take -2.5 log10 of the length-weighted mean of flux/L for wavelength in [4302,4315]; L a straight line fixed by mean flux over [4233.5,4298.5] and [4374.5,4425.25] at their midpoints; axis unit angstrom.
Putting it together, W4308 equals 0.319 mag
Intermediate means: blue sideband 13.2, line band 10.5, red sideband 15.8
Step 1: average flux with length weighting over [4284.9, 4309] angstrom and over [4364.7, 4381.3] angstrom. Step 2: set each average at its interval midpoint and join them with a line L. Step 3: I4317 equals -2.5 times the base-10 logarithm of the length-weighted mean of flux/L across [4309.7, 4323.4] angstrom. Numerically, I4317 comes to -0.21 mag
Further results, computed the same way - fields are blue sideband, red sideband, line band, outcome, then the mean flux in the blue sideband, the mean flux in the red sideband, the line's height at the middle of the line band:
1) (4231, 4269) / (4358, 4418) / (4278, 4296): 0.13 mag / 13.9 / 15.9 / 14.4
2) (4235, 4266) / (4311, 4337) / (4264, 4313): 0.22 mag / 13.8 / 15.2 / 14.5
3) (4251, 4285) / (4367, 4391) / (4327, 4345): -0.08 mag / 13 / 15.1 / 14.2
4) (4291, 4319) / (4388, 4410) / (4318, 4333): -0.19 mag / 12.1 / 15.4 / 12.8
